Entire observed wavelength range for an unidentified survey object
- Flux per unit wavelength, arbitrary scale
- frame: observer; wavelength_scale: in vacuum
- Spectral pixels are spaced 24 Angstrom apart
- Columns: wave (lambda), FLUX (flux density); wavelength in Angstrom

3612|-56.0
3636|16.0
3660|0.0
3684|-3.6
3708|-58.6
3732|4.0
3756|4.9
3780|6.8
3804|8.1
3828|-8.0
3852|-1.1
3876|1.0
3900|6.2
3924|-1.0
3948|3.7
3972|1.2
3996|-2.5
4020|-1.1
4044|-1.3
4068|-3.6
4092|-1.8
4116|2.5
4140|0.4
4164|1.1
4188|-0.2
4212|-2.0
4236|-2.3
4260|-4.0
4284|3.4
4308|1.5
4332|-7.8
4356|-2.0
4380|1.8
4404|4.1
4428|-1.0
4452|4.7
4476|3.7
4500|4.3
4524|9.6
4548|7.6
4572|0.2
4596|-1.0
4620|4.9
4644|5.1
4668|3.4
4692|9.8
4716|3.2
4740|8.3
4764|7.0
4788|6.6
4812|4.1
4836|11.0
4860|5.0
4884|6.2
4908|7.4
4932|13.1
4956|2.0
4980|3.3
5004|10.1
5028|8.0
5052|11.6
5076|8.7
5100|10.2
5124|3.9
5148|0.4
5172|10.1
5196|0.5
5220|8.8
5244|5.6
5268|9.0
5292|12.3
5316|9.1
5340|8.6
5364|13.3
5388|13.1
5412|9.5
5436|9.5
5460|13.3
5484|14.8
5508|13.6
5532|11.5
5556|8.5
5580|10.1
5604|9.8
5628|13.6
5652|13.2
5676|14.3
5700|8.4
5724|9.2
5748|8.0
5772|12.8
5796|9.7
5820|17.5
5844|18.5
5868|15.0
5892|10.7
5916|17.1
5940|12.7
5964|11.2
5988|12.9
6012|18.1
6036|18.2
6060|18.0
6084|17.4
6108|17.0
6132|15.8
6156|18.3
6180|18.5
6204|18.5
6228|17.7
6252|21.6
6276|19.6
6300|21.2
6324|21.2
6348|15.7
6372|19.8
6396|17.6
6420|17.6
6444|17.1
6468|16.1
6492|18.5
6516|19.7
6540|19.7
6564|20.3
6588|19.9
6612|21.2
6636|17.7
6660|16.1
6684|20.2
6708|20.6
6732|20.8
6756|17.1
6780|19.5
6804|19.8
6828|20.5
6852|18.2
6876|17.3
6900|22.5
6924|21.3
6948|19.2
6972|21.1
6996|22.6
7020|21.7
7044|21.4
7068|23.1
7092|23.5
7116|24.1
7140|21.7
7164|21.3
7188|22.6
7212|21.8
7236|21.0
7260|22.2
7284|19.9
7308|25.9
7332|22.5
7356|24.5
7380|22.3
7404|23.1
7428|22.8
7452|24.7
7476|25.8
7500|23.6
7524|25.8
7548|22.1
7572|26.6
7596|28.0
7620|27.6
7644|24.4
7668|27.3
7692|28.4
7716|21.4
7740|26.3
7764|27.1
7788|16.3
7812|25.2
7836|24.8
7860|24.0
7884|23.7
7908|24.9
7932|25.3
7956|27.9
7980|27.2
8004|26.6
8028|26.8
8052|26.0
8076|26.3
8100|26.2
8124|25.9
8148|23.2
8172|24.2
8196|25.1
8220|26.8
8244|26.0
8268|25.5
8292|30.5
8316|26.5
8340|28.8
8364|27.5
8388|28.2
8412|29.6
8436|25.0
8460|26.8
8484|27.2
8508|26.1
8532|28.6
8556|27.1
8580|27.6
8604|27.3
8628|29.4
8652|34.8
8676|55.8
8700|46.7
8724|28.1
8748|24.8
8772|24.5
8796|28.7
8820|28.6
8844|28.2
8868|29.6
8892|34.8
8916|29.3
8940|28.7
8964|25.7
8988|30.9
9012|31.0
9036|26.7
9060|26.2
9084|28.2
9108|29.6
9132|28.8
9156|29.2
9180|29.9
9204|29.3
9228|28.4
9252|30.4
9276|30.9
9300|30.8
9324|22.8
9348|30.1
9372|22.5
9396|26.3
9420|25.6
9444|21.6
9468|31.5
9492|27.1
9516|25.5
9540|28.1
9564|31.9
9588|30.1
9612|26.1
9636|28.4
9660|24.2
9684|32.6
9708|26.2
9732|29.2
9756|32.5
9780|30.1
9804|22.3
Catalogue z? 0.32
